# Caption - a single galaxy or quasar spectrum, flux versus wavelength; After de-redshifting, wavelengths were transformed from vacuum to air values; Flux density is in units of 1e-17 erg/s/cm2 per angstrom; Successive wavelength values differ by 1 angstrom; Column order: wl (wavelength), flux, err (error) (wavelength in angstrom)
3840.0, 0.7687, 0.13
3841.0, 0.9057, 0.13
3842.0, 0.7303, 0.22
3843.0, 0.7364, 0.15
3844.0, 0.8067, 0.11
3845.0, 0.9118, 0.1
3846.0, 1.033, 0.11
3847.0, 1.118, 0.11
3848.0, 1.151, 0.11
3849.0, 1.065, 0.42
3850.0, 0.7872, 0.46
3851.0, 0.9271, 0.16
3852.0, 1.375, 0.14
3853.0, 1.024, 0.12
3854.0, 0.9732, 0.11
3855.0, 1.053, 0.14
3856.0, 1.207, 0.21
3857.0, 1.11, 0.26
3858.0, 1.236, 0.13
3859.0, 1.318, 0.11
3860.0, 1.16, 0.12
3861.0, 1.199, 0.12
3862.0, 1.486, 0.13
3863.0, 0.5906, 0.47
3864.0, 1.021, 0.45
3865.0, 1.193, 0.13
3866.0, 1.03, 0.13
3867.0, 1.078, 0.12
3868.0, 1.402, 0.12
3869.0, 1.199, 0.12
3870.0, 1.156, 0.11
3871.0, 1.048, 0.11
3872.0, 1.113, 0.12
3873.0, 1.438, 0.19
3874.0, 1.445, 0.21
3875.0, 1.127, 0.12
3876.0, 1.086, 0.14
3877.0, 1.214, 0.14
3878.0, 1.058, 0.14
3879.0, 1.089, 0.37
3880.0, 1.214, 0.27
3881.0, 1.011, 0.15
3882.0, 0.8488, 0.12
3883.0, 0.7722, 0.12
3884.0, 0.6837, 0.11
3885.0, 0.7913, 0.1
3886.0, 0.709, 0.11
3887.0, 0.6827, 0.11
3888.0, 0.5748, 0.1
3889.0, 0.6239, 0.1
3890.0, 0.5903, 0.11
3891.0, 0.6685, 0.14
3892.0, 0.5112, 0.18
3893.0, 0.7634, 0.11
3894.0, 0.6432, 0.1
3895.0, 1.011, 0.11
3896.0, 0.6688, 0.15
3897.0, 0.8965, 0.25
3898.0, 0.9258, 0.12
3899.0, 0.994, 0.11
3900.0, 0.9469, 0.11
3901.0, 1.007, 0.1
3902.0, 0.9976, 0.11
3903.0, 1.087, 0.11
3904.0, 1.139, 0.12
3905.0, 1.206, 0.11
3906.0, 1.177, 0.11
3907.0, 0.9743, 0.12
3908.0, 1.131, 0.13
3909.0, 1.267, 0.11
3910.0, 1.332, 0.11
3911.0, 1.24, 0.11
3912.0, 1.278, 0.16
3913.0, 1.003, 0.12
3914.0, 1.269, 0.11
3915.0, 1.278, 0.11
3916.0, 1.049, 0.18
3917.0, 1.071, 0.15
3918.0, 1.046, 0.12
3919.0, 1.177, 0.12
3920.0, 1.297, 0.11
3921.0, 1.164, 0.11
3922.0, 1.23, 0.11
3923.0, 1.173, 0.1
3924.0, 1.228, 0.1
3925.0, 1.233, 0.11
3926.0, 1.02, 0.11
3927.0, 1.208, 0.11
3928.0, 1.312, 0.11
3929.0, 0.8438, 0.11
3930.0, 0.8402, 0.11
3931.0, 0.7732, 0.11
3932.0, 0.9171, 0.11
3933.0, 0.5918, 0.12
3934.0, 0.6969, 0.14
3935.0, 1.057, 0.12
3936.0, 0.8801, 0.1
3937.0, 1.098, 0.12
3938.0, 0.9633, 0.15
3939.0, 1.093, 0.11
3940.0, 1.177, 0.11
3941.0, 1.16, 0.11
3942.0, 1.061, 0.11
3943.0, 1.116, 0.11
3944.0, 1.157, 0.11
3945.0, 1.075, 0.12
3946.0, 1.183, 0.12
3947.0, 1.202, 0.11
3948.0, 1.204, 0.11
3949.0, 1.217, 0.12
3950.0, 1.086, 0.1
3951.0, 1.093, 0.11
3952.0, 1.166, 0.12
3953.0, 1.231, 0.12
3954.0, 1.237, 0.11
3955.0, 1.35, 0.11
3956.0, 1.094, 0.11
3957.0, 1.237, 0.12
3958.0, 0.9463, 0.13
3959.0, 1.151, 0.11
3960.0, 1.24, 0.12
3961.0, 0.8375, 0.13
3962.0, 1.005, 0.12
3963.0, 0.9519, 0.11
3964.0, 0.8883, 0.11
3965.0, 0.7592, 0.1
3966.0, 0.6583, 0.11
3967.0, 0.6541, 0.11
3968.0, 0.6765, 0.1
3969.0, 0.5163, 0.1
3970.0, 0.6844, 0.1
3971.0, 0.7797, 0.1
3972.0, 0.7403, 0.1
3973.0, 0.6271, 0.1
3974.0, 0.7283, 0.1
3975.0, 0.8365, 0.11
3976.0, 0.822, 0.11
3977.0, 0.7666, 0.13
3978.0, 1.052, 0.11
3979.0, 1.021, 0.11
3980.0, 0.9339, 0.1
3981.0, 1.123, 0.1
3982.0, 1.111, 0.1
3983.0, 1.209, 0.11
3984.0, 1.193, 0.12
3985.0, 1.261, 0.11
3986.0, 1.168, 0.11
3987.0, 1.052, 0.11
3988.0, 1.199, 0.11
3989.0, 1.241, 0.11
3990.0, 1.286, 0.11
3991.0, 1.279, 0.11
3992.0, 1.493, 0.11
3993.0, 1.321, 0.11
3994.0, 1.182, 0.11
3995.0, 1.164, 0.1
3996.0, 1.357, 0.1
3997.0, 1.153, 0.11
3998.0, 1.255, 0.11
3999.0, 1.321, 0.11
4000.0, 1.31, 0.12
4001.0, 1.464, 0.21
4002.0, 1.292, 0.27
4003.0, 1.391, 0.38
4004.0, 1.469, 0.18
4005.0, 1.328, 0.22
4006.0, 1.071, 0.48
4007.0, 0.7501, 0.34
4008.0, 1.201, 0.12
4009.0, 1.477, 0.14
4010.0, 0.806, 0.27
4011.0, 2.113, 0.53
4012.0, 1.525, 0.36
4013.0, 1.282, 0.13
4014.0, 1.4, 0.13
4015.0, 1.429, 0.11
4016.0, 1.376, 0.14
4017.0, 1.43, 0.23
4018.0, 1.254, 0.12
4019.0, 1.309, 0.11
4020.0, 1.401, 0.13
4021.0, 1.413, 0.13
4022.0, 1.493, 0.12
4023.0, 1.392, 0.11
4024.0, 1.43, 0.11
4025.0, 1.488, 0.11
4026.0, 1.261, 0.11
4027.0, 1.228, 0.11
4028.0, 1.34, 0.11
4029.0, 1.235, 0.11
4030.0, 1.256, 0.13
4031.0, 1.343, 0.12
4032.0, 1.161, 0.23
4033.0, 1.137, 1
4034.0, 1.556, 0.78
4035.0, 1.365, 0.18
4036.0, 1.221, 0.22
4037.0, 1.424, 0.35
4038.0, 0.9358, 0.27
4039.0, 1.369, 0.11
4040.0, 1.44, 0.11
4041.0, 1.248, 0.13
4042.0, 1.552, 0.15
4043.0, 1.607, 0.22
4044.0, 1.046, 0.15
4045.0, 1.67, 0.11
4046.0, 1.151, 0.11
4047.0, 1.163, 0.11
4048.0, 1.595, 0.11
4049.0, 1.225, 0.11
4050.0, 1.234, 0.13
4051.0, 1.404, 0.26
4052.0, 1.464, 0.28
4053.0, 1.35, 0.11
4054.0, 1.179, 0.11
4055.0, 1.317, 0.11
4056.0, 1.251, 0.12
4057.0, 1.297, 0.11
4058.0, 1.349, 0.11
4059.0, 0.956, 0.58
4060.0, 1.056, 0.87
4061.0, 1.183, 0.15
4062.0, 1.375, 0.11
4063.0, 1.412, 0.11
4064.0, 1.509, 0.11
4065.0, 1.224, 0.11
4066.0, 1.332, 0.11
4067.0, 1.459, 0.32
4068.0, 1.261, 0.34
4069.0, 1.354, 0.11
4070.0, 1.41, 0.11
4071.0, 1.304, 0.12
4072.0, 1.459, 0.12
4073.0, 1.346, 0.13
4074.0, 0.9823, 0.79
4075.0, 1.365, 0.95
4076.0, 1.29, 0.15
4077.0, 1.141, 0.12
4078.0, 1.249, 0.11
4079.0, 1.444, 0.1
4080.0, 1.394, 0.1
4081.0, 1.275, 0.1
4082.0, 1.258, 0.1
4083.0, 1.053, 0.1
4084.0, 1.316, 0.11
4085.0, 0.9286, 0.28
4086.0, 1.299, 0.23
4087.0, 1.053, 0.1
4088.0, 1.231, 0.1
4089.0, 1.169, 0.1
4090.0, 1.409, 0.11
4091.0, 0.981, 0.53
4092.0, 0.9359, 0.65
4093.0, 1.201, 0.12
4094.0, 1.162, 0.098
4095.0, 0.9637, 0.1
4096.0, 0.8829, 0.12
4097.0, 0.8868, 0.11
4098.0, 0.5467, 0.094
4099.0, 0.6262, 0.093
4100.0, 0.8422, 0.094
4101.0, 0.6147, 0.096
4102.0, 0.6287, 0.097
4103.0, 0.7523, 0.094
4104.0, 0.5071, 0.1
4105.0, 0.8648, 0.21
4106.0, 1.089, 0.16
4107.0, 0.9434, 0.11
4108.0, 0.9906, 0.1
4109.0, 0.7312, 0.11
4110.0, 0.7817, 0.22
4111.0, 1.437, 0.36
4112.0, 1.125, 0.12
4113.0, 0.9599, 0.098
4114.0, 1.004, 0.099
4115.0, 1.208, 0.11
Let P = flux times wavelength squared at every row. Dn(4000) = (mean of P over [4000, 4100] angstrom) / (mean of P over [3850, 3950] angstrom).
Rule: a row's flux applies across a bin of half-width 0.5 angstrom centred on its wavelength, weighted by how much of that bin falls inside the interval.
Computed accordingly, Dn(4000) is 1.3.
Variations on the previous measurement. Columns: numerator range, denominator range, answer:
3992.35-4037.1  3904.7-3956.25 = 1.24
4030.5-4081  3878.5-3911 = 1.56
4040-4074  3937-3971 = 1.35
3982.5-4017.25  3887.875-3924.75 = 1.32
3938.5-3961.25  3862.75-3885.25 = 1.11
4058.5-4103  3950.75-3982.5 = 1.30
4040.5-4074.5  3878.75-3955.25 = 1.38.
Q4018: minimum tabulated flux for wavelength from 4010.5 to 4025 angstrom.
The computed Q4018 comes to 1.254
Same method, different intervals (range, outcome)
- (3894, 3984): 0.5163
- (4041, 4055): 1.046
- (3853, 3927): 0.5112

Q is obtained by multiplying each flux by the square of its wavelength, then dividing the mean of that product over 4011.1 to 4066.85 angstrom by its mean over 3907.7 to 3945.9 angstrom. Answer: 1.29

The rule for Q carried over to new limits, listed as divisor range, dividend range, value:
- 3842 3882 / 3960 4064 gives 1.18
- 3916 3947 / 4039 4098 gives 1.26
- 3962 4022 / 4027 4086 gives 1.18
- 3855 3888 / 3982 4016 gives 1.27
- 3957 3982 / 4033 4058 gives 1.60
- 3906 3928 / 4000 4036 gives 1.19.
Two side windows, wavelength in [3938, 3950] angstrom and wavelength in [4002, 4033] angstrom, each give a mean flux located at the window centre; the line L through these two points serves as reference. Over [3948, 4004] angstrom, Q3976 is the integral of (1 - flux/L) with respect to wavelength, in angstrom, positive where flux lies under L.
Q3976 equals 6.9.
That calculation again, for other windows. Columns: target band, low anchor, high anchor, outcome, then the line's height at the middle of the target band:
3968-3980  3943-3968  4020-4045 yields 3.70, 1.13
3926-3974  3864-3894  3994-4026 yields 7.29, 1.17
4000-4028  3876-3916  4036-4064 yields -2.82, 1.23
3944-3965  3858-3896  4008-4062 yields 0.77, 1.16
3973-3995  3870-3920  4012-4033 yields 2.57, 1.24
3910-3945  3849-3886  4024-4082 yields 2.34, 1.16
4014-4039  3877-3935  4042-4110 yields -4.94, 1.11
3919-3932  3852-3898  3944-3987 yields -1.42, 0.996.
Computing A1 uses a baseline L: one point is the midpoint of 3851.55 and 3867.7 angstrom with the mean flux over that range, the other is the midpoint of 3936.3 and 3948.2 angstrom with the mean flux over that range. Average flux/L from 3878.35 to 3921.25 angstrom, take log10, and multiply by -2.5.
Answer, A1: 0.16 mag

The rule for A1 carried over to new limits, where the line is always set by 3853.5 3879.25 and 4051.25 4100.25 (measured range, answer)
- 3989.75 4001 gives -0.095 mag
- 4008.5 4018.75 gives -0.184 mag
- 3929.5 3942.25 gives 0.233 mag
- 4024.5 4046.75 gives -0.108 mag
